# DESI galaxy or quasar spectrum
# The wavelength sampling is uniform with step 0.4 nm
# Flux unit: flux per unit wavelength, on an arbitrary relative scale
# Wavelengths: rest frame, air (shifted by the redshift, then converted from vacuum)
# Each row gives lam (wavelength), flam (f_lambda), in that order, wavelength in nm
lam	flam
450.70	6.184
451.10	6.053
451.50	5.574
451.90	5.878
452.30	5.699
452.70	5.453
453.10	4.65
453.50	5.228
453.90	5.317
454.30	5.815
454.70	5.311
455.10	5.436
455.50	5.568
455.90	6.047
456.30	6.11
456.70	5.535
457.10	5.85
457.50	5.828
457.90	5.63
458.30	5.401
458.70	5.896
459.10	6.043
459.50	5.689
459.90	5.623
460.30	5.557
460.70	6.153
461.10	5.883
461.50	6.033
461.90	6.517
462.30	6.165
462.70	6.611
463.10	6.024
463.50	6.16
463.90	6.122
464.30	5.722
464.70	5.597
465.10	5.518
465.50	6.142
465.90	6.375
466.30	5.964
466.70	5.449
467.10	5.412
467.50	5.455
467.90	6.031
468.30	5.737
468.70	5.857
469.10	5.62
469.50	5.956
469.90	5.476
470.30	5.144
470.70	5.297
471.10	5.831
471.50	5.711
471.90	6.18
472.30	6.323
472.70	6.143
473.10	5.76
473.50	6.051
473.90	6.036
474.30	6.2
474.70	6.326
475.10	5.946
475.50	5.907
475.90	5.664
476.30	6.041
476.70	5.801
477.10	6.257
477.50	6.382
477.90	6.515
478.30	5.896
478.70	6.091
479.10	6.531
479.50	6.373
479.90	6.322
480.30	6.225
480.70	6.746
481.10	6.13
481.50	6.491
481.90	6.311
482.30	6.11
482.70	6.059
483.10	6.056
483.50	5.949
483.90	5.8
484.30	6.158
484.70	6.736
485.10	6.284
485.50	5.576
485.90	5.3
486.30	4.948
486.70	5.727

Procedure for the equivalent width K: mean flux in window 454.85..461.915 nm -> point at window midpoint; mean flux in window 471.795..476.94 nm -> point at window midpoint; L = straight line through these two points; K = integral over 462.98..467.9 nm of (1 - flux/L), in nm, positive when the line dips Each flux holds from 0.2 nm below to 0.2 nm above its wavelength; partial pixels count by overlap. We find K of 0.06 nm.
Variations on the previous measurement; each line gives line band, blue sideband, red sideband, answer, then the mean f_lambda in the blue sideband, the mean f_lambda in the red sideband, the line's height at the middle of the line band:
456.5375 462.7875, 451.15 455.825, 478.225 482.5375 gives -0.24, 5.48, 6.3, 5.67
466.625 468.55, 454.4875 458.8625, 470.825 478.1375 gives 0.09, 5.69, 6.05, 5.91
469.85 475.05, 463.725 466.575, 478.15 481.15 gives 0.18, 5.91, 6.3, 6.11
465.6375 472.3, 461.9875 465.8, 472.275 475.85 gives 0.33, 6.03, 6.05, 6.04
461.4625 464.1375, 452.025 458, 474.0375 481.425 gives -0.21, 5.57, 6.19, 5.78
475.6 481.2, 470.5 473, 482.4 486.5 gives -0.29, 5.91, 5.89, 5.9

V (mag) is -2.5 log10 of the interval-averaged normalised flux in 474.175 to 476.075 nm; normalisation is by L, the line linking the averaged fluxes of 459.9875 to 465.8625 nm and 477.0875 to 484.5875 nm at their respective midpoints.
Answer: 0.03 mag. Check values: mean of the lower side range 6.02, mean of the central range 6.01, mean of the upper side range 6.24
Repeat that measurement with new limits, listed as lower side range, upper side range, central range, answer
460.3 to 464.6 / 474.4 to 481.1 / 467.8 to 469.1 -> 0.056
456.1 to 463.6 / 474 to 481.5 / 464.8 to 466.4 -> 0.007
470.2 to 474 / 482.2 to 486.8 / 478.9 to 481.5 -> -0.091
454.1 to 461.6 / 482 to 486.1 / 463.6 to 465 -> 0.000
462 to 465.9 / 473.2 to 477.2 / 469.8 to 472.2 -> 0.071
